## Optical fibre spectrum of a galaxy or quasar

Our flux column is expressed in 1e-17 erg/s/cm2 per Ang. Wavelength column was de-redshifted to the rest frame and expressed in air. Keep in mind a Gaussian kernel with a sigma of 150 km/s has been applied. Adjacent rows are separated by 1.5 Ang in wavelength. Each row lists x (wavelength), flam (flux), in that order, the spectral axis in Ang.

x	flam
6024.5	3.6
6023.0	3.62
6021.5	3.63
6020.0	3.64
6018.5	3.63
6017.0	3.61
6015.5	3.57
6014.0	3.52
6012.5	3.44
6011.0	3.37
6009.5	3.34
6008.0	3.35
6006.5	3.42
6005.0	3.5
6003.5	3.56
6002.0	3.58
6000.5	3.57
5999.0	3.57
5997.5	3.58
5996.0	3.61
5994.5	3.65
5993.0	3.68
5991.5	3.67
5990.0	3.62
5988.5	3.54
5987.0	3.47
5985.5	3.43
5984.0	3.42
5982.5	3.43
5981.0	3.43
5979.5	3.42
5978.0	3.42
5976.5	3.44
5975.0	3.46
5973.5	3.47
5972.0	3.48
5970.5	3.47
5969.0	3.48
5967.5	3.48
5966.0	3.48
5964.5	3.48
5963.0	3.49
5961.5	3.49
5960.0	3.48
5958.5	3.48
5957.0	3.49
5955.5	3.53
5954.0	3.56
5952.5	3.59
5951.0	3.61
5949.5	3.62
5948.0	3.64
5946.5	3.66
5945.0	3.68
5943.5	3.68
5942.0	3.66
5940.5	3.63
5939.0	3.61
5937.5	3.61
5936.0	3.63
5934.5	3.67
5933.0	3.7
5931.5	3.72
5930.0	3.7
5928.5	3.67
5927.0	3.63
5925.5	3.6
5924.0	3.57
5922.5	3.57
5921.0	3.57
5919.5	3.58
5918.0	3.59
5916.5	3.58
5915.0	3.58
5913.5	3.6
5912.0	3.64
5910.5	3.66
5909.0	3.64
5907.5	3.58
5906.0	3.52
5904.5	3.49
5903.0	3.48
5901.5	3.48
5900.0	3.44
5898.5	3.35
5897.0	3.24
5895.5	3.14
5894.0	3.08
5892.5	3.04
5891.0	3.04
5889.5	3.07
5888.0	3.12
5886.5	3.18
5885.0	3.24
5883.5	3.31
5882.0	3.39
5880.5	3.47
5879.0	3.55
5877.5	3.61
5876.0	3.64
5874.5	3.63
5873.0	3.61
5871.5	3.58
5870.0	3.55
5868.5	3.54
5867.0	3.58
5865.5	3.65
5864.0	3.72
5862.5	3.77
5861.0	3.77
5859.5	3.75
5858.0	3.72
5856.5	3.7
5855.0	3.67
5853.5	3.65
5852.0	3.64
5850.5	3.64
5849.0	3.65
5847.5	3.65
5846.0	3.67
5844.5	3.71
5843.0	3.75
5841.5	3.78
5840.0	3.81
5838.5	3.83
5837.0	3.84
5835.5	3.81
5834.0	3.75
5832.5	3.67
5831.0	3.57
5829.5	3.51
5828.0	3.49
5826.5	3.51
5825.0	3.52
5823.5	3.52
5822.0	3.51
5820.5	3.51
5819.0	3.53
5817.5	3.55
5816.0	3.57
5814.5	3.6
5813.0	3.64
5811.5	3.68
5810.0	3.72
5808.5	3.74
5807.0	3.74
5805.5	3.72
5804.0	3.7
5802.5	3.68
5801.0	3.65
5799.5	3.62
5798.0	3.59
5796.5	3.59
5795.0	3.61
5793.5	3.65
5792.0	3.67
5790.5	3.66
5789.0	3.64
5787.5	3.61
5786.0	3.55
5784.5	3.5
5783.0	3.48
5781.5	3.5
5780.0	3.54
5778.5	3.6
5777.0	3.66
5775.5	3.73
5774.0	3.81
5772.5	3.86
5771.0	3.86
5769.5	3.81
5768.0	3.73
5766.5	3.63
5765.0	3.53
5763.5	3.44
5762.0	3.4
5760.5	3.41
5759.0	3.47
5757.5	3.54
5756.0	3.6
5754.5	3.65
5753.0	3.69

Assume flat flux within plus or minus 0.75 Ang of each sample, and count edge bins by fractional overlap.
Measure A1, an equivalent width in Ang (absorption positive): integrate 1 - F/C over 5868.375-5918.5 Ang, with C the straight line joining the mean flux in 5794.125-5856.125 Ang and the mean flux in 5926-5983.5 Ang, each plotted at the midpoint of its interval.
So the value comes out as 2.38 Ang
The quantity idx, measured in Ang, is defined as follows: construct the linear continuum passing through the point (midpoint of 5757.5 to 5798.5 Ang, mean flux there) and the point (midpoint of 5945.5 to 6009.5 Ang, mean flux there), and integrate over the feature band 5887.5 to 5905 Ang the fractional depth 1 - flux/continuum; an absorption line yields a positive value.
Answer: 1.52 Ang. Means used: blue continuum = 3.61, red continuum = 3.52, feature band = 3.25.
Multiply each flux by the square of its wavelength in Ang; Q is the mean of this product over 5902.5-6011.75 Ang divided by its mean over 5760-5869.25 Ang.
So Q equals 1.0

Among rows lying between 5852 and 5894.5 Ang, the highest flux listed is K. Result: 3.77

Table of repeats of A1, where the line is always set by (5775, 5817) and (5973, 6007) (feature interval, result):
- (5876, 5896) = 1.8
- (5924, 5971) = -0.6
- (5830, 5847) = -0.6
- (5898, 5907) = 0.3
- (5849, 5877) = -0.5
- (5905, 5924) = -0.1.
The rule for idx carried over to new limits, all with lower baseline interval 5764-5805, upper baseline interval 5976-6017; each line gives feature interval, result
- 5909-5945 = -0.79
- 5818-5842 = -0.11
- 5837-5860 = -0.69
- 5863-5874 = -0.06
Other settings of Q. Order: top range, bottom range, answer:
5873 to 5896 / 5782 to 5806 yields 0.94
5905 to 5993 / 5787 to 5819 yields 1.03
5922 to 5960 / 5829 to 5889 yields 1.03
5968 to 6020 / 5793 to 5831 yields 1.03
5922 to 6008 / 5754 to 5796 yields 1.05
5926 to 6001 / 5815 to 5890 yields 1.03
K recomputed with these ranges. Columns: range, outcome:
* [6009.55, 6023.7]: 3.64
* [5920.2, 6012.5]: 3.72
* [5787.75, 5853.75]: 3.84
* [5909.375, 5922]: 3.66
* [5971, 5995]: 3.68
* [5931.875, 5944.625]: 3.7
